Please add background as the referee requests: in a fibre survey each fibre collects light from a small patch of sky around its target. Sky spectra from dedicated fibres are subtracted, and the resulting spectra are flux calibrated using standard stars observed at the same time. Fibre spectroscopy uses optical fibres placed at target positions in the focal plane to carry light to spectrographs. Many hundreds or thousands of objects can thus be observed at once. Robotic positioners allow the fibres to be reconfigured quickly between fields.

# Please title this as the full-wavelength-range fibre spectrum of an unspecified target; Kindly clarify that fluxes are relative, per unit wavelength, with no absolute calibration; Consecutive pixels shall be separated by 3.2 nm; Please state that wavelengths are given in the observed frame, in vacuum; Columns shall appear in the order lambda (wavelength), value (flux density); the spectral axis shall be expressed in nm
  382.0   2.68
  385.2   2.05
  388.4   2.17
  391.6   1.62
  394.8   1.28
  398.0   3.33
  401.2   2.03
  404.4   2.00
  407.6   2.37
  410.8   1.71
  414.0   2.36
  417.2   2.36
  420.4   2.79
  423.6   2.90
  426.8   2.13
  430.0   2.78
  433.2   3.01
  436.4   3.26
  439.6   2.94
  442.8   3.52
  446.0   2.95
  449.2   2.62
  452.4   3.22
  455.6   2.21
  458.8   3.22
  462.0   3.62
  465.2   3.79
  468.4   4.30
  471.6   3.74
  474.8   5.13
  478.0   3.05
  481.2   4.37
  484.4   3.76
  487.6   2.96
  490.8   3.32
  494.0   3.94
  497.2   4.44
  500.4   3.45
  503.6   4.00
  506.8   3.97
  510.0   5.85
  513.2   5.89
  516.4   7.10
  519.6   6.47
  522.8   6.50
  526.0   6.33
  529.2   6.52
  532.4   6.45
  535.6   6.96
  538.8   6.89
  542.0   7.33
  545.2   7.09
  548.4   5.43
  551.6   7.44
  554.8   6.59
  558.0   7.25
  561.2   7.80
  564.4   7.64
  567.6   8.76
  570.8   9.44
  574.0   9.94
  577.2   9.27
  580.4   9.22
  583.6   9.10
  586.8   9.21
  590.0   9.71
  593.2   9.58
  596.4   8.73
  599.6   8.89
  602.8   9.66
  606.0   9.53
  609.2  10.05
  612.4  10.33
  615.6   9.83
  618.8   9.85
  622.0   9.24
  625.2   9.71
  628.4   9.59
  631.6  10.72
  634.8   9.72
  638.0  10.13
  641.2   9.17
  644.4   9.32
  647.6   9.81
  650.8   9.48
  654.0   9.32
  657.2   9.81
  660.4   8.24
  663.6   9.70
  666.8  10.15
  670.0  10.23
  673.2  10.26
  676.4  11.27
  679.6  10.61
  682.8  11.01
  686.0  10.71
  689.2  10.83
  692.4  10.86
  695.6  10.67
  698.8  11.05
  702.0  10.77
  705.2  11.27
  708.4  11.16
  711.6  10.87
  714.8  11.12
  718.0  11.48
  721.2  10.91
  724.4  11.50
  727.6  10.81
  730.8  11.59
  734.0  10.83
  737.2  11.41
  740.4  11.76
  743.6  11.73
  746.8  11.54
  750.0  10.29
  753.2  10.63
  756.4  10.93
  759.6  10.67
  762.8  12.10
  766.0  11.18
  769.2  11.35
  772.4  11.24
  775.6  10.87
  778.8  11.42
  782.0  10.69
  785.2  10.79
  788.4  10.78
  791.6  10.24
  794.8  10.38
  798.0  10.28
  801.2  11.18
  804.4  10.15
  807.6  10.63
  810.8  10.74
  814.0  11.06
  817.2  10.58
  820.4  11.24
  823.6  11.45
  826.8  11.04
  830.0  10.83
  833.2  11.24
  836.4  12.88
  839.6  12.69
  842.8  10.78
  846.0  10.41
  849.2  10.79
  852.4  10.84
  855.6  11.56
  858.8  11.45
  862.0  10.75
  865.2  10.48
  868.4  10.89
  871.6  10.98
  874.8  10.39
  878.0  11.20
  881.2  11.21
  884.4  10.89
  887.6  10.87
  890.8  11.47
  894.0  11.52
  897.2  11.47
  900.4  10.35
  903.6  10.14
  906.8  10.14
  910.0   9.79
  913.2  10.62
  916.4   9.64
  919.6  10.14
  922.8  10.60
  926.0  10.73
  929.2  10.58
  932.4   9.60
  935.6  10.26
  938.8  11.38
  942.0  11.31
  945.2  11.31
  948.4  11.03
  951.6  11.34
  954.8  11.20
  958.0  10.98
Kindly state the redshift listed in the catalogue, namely 0.27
